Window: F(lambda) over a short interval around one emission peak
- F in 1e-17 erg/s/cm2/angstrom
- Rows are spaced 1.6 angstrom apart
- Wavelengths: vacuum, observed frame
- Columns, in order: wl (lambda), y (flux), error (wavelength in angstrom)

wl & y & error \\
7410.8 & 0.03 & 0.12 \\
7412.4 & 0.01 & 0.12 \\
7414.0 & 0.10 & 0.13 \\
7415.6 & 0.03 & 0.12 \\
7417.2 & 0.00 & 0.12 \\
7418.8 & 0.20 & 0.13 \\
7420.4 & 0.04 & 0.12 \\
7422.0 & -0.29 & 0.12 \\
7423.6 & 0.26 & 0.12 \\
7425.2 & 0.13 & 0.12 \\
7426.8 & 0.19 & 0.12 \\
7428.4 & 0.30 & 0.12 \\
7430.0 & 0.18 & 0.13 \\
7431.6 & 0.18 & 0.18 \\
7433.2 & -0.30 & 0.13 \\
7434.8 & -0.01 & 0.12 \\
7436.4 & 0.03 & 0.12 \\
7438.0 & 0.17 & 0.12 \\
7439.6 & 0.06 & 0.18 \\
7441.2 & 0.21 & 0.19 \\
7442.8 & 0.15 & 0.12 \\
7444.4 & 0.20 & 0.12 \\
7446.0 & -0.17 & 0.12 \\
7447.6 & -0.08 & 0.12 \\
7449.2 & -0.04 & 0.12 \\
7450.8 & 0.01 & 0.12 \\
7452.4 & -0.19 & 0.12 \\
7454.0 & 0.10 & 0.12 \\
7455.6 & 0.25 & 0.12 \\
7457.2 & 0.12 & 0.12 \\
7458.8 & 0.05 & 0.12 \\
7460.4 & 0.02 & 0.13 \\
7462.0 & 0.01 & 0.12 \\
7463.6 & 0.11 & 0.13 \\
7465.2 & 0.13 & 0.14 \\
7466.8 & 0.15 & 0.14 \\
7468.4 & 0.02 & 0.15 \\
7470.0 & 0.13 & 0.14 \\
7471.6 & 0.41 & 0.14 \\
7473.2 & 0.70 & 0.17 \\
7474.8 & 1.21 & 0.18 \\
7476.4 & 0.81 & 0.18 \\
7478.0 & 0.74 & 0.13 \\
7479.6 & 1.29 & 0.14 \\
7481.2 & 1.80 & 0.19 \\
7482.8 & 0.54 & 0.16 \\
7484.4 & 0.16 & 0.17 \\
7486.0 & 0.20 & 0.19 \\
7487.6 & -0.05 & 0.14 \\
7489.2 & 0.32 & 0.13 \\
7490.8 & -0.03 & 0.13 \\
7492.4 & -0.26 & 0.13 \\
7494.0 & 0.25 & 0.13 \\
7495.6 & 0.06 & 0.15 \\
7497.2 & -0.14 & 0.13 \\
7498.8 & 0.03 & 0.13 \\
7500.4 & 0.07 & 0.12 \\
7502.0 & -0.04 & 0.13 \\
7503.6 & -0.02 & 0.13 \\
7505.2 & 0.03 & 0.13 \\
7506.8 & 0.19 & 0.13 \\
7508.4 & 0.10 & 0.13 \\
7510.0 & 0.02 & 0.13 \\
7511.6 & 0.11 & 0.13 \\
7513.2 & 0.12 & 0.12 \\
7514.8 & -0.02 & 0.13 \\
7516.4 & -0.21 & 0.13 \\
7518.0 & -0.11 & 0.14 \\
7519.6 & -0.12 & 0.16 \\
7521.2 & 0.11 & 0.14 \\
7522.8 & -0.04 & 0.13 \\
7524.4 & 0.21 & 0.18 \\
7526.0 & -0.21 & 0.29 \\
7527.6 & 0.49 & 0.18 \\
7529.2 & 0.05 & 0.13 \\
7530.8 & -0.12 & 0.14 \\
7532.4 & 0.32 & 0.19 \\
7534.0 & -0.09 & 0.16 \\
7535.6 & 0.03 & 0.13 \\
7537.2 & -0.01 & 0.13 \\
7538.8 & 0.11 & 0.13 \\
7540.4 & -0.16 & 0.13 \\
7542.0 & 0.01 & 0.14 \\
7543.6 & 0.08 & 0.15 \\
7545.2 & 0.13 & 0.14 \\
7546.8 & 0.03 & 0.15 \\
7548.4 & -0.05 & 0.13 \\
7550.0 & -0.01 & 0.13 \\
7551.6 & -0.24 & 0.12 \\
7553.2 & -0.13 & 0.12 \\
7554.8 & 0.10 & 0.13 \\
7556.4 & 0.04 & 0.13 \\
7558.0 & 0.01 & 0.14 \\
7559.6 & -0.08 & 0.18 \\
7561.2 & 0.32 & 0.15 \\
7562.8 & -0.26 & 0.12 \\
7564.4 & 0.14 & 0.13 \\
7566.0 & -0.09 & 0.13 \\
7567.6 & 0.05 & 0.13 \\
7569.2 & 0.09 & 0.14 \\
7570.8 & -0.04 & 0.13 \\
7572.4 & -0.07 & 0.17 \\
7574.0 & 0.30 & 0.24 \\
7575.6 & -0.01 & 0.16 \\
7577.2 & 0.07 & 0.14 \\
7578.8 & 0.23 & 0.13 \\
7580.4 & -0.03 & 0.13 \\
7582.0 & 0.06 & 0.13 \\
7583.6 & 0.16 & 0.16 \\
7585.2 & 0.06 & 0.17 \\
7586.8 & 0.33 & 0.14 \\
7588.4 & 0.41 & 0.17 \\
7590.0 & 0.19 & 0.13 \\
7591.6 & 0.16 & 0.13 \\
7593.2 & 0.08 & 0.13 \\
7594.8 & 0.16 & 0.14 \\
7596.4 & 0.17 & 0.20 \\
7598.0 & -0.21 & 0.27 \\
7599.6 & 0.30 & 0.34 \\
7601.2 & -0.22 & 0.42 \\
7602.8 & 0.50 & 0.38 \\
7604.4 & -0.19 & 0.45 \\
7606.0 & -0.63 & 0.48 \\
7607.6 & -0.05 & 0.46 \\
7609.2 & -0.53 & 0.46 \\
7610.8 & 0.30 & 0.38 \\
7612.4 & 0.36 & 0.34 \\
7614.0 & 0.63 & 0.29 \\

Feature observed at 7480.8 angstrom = [O II] 3727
